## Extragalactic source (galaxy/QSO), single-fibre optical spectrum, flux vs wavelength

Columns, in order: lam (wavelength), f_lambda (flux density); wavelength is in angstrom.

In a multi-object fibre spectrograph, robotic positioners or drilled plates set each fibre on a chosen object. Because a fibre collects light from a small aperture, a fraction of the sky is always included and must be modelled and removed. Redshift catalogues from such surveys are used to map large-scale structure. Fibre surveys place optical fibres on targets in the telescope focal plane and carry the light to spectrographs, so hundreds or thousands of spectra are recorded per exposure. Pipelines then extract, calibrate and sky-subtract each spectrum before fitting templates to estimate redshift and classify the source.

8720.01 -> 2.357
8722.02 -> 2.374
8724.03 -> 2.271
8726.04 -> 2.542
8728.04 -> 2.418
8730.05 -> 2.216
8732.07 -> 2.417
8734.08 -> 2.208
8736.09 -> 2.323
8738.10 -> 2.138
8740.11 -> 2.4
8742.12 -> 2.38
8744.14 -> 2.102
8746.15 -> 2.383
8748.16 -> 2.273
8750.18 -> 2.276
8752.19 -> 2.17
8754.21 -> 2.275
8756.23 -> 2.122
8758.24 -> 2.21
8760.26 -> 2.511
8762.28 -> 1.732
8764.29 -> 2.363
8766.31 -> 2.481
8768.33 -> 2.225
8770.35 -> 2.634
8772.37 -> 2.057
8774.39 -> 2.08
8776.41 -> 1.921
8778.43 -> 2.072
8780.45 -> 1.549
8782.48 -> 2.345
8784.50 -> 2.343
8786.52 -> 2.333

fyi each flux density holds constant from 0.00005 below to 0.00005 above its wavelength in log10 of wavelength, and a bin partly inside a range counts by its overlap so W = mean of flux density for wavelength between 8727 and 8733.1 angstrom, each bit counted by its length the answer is 2.35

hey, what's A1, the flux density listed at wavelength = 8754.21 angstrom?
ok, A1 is 2.275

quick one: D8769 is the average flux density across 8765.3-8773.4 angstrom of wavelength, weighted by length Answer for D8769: 2.35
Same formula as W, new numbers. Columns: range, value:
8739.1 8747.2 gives 2.32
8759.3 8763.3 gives 2.12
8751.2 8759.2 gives 2.19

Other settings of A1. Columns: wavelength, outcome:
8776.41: 1.921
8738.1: 2.138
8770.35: 2.634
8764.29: 2.363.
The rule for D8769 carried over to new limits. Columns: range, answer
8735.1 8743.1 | 2.31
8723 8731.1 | 2.36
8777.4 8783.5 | 1.99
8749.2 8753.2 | 2.22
